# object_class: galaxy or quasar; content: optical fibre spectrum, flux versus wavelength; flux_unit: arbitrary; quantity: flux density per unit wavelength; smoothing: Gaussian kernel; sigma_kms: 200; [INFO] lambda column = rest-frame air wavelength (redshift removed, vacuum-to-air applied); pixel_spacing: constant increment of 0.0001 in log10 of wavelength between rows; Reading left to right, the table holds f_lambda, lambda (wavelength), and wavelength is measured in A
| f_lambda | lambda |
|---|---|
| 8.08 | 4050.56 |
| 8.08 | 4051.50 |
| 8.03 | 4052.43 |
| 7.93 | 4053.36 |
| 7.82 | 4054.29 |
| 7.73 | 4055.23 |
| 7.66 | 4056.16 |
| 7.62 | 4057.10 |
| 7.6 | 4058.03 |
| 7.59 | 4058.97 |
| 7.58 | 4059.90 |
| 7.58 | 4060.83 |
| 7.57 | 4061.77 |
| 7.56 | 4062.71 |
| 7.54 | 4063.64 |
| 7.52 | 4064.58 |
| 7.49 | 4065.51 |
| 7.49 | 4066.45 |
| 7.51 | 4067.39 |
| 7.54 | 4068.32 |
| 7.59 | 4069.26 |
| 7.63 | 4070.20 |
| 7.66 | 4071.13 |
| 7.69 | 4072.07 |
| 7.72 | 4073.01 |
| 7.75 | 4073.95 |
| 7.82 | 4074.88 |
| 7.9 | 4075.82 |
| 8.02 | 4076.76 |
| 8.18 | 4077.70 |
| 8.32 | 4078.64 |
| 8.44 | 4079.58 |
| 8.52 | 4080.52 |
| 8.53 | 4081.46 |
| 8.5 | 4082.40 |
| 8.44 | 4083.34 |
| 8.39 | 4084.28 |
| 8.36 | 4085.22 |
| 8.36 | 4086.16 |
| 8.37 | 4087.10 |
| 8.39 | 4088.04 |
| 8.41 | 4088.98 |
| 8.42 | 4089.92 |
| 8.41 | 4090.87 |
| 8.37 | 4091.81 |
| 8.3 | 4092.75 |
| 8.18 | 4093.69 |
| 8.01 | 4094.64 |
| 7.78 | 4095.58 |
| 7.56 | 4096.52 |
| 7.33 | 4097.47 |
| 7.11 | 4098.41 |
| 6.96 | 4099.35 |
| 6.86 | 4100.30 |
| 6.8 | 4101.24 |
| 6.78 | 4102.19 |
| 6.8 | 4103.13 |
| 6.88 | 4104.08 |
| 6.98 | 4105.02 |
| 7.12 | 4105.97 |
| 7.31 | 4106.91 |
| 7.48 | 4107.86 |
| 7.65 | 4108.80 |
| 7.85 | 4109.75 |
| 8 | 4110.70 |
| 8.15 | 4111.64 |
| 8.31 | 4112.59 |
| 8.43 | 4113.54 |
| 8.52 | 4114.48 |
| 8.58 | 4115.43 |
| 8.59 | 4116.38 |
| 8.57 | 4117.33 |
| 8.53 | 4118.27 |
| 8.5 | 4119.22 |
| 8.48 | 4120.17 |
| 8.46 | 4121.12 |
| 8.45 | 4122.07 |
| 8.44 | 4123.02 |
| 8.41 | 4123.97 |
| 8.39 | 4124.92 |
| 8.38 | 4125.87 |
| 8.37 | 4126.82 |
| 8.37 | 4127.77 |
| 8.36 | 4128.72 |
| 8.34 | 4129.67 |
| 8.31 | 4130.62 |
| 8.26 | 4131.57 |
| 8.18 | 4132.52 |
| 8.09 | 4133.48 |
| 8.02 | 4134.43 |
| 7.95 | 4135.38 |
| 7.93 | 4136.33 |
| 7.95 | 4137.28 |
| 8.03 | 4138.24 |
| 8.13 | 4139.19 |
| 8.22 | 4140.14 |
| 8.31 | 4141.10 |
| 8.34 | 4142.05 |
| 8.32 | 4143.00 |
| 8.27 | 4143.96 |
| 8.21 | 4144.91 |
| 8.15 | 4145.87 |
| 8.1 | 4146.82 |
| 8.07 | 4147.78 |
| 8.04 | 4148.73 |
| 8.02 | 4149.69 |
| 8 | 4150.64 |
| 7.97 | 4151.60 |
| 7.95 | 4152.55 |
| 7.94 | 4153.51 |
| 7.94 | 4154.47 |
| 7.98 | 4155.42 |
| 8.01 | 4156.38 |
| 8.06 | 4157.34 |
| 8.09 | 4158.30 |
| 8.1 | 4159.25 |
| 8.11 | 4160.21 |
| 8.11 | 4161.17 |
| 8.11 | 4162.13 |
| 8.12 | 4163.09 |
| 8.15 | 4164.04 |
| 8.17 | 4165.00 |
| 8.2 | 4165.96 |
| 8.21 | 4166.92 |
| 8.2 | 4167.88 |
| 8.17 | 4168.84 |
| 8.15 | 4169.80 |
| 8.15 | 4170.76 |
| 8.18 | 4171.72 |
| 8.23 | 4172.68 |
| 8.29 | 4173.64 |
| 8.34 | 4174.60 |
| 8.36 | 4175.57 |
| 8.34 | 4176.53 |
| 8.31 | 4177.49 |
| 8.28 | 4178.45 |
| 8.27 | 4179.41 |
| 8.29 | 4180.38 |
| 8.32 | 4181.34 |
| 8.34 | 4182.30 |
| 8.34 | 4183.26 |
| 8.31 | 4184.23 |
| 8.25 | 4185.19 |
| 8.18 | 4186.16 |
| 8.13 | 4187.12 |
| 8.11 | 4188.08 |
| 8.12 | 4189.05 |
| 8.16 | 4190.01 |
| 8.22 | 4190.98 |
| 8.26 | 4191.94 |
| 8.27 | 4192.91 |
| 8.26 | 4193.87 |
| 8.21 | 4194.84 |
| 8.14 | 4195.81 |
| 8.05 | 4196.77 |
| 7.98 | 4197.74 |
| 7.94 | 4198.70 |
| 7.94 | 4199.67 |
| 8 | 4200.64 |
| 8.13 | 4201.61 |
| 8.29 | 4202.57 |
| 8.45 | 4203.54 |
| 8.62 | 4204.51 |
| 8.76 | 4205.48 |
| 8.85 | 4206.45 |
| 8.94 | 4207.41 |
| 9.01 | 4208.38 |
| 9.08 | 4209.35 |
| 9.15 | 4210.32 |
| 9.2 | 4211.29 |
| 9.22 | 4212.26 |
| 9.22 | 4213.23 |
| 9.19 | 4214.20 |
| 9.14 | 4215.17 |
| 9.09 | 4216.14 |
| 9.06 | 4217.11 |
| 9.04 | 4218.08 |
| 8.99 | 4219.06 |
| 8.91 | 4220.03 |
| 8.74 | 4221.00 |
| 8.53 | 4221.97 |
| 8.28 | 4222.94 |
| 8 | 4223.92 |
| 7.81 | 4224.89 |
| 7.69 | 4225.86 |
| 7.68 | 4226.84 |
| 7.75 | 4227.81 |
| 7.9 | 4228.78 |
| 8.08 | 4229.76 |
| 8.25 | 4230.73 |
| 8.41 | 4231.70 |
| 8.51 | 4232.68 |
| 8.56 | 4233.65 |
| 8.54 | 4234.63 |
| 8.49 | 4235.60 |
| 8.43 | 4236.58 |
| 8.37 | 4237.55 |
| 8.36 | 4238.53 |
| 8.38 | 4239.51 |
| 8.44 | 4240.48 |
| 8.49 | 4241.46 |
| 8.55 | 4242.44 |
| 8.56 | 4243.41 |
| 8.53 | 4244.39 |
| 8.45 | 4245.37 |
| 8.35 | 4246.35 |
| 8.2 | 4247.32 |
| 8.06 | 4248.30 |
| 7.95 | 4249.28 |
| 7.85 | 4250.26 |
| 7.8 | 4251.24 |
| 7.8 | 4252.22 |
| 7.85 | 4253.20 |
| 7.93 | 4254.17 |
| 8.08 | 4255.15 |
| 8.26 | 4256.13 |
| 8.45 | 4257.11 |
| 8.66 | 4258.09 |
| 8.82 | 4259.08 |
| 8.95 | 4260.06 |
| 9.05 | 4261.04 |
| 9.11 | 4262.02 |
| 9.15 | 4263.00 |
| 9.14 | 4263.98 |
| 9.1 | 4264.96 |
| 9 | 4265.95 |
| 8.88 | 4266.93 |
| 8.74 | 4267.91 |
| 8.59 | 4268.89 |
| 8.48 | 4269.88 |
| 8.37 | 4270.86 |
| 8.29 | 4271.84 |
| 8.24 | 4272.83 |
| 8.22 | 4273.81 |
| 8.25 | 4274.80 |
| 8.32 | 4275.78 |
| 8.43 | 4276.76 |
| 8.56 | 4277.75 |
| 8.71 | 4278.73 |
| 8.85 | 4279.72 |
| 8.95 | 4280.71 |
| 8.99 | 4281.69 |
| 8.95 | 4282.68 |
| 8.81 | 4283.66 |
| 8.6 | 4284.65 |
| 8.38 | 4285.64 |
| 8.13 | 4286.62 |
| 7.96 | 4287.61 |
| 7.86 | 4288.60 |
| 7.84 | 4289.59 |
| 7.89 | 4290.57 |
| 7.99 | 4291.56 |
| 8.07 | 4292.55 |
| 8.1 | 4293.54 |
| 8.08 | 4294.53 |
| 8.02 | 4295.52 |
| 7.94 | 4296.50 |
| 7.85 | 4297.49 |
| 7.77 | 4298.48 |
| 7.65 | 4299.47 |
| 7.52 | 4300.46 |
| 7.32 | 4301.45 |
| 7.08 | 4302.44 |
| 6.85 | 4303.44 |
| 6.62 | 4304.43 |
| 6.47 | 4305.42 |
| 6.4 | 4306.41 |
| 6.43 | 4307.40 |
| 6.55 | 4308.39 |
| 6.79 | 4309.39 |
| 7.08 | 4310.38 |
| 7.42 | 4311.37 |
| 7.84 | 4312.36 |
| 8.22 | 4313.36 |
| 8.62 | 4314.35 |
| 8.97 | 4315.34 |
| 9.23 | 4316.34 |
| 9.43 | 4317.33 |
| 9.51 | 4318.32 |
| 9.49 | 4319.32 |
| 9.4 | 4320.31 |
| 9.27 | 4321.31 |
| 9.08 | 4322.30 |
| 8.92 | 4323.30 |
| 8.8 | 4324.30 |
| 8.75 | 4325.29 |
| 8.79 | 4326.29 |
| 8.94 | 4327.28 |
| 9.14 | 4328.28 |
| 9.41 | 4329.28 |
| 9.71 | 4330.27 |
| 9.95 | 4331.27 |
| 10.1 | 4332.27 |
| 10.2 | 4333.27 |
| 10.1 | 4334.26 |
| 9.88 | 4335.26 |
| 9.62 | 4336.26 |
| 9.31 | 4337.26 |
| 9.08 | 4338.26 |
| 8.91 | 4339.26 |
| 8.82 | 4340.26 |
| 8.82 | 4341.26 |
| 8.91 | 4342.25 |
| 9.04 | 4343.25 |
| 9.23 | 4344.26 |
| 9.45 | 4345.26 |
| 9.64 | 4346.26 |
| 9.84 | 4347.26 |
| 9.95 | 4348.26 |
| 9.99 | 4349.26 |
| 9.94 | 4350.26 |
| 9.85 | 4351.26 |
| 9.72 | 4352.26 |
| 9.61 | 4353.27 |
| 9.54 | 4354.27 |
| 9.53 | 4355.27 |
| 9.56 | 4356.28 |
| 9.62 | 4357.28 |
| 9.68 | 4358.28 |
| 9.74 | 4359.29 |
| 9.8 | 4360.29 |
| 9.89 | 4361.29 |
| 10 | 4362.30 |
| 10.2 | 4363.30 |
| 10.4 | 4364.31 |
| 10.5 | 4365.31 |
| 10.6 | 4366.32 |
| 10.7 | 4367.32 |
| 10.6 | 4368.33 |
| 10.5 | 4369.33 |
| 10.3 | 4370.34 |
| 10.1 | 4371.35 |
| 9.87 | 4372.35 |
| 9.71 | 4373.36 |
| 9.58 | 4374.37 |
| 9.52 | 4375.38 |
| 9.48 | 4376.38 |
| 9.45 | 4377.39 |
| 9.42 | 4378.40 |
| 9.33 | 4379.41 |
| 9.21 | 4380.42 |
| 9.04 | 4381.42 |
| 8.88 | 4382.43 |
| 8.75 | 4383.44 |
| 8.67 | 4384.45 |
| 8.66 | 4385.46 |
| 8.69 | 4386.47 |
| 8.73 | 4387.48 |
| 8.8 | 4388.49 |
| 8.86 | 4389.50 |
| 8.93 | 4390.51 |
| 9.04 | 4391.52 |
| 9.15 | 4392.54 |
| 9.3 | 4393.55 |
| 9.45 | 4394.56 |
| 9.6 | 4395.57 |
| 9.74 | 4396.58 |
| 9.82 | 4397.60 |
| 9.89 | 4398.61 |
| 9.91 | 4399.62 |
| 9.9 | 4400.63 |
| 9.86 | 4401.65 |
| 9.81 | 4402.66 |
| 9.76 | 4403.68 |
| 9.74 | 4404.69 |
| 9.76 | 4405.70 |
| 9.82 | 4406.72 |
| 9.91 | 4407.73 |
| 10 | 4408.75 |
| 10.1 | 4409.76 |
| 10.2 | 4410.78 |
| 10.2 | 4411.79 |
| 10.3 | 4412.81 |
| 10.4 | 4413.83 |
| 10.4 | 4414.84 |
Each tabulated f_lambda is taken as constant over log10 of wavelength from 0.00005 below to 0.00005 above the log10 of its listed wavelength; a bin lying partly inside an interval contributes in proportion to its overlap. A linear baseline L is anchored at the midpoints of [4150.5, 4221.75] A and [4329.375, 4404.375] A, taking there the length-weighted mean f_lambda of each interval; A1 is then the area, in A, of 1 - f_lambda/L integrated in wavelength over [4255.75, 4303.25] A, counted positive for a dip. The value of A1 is 3.3 A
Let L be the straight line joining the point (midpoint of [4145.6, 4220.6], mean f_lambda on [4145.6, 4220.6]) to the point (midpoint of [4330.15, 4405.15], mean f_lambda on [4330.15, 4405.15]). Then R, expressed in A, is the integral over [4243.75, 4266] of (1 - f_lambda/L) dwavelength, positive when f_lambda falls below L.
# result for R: 1.0 A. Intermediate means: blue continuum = 8.35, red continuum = 9.59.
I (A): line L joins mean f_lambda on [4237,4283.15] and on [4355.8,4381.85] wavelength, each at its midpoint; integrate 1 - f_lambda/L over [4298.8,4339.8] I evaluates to 3.4 A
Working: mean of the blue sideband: 8.5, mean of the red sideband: 9.88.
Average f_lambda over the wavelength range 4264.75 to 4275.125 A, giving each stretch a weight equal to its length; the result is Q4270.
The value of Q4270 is 8.54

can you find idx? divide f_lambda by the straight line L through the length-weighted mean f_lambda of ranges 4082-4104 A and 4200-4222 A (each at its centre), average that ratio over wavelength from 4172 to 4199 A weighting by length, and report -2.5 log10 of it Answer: 0.05 mag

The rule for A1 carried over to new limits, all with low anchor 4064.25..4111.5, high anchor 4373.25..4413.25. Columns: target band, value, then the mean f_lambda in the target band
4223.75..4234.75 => 0.6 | 8.09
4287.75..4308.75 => 3.5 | 7.46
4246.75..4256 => 0.8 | 7.97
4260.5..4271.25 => -0.1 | 8.88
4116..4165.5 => -0.7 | 8.2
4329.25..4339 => -0.6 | 9.73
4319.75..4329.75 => 0.0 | 9.05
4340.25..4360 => -0.7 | 9.55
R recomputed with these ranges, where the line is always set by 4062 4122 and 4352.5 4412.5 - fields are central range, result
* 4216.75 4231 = 0.64 A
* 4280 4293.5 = 1.09 A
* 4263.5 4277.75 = 0.64 A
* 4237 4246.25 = 0.37 A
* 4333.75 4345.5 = 0.17 A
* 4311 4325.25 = 0.59 A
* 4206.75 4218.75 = -0.66 A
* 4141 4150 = 0.05 A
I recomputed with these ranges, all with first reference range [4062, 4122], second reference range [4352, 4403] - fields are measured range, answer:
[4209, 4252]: 1.21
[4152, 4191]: 0.92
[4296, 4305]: 1.72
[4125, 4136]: -0.15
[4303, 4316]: 2.71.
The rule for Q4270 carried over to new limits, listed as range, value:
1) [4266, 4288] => 8.55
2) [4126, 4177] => 8.15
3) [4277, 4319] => 7.97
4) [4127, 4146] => 8.19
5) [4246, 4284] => 8.52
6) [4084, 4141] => 8.02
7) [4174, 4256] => 8.38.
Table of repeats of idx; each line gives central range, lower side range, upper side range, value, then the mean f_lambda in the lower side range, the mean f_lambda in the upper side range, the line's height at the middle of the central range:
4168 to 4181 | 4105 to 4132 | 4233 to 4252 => 0.00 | 8.21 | 8.33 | 8.27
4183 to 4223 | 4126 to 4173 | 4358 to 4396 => -0.01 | 8.14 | 9.55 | 8.47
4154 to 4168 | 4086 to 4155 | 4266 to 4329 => 0.00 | 8.02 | 8.23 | 8.07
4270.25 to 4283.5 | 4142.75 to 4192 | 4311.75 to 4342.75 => 0.04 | 8.17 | 9.2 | 8.87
